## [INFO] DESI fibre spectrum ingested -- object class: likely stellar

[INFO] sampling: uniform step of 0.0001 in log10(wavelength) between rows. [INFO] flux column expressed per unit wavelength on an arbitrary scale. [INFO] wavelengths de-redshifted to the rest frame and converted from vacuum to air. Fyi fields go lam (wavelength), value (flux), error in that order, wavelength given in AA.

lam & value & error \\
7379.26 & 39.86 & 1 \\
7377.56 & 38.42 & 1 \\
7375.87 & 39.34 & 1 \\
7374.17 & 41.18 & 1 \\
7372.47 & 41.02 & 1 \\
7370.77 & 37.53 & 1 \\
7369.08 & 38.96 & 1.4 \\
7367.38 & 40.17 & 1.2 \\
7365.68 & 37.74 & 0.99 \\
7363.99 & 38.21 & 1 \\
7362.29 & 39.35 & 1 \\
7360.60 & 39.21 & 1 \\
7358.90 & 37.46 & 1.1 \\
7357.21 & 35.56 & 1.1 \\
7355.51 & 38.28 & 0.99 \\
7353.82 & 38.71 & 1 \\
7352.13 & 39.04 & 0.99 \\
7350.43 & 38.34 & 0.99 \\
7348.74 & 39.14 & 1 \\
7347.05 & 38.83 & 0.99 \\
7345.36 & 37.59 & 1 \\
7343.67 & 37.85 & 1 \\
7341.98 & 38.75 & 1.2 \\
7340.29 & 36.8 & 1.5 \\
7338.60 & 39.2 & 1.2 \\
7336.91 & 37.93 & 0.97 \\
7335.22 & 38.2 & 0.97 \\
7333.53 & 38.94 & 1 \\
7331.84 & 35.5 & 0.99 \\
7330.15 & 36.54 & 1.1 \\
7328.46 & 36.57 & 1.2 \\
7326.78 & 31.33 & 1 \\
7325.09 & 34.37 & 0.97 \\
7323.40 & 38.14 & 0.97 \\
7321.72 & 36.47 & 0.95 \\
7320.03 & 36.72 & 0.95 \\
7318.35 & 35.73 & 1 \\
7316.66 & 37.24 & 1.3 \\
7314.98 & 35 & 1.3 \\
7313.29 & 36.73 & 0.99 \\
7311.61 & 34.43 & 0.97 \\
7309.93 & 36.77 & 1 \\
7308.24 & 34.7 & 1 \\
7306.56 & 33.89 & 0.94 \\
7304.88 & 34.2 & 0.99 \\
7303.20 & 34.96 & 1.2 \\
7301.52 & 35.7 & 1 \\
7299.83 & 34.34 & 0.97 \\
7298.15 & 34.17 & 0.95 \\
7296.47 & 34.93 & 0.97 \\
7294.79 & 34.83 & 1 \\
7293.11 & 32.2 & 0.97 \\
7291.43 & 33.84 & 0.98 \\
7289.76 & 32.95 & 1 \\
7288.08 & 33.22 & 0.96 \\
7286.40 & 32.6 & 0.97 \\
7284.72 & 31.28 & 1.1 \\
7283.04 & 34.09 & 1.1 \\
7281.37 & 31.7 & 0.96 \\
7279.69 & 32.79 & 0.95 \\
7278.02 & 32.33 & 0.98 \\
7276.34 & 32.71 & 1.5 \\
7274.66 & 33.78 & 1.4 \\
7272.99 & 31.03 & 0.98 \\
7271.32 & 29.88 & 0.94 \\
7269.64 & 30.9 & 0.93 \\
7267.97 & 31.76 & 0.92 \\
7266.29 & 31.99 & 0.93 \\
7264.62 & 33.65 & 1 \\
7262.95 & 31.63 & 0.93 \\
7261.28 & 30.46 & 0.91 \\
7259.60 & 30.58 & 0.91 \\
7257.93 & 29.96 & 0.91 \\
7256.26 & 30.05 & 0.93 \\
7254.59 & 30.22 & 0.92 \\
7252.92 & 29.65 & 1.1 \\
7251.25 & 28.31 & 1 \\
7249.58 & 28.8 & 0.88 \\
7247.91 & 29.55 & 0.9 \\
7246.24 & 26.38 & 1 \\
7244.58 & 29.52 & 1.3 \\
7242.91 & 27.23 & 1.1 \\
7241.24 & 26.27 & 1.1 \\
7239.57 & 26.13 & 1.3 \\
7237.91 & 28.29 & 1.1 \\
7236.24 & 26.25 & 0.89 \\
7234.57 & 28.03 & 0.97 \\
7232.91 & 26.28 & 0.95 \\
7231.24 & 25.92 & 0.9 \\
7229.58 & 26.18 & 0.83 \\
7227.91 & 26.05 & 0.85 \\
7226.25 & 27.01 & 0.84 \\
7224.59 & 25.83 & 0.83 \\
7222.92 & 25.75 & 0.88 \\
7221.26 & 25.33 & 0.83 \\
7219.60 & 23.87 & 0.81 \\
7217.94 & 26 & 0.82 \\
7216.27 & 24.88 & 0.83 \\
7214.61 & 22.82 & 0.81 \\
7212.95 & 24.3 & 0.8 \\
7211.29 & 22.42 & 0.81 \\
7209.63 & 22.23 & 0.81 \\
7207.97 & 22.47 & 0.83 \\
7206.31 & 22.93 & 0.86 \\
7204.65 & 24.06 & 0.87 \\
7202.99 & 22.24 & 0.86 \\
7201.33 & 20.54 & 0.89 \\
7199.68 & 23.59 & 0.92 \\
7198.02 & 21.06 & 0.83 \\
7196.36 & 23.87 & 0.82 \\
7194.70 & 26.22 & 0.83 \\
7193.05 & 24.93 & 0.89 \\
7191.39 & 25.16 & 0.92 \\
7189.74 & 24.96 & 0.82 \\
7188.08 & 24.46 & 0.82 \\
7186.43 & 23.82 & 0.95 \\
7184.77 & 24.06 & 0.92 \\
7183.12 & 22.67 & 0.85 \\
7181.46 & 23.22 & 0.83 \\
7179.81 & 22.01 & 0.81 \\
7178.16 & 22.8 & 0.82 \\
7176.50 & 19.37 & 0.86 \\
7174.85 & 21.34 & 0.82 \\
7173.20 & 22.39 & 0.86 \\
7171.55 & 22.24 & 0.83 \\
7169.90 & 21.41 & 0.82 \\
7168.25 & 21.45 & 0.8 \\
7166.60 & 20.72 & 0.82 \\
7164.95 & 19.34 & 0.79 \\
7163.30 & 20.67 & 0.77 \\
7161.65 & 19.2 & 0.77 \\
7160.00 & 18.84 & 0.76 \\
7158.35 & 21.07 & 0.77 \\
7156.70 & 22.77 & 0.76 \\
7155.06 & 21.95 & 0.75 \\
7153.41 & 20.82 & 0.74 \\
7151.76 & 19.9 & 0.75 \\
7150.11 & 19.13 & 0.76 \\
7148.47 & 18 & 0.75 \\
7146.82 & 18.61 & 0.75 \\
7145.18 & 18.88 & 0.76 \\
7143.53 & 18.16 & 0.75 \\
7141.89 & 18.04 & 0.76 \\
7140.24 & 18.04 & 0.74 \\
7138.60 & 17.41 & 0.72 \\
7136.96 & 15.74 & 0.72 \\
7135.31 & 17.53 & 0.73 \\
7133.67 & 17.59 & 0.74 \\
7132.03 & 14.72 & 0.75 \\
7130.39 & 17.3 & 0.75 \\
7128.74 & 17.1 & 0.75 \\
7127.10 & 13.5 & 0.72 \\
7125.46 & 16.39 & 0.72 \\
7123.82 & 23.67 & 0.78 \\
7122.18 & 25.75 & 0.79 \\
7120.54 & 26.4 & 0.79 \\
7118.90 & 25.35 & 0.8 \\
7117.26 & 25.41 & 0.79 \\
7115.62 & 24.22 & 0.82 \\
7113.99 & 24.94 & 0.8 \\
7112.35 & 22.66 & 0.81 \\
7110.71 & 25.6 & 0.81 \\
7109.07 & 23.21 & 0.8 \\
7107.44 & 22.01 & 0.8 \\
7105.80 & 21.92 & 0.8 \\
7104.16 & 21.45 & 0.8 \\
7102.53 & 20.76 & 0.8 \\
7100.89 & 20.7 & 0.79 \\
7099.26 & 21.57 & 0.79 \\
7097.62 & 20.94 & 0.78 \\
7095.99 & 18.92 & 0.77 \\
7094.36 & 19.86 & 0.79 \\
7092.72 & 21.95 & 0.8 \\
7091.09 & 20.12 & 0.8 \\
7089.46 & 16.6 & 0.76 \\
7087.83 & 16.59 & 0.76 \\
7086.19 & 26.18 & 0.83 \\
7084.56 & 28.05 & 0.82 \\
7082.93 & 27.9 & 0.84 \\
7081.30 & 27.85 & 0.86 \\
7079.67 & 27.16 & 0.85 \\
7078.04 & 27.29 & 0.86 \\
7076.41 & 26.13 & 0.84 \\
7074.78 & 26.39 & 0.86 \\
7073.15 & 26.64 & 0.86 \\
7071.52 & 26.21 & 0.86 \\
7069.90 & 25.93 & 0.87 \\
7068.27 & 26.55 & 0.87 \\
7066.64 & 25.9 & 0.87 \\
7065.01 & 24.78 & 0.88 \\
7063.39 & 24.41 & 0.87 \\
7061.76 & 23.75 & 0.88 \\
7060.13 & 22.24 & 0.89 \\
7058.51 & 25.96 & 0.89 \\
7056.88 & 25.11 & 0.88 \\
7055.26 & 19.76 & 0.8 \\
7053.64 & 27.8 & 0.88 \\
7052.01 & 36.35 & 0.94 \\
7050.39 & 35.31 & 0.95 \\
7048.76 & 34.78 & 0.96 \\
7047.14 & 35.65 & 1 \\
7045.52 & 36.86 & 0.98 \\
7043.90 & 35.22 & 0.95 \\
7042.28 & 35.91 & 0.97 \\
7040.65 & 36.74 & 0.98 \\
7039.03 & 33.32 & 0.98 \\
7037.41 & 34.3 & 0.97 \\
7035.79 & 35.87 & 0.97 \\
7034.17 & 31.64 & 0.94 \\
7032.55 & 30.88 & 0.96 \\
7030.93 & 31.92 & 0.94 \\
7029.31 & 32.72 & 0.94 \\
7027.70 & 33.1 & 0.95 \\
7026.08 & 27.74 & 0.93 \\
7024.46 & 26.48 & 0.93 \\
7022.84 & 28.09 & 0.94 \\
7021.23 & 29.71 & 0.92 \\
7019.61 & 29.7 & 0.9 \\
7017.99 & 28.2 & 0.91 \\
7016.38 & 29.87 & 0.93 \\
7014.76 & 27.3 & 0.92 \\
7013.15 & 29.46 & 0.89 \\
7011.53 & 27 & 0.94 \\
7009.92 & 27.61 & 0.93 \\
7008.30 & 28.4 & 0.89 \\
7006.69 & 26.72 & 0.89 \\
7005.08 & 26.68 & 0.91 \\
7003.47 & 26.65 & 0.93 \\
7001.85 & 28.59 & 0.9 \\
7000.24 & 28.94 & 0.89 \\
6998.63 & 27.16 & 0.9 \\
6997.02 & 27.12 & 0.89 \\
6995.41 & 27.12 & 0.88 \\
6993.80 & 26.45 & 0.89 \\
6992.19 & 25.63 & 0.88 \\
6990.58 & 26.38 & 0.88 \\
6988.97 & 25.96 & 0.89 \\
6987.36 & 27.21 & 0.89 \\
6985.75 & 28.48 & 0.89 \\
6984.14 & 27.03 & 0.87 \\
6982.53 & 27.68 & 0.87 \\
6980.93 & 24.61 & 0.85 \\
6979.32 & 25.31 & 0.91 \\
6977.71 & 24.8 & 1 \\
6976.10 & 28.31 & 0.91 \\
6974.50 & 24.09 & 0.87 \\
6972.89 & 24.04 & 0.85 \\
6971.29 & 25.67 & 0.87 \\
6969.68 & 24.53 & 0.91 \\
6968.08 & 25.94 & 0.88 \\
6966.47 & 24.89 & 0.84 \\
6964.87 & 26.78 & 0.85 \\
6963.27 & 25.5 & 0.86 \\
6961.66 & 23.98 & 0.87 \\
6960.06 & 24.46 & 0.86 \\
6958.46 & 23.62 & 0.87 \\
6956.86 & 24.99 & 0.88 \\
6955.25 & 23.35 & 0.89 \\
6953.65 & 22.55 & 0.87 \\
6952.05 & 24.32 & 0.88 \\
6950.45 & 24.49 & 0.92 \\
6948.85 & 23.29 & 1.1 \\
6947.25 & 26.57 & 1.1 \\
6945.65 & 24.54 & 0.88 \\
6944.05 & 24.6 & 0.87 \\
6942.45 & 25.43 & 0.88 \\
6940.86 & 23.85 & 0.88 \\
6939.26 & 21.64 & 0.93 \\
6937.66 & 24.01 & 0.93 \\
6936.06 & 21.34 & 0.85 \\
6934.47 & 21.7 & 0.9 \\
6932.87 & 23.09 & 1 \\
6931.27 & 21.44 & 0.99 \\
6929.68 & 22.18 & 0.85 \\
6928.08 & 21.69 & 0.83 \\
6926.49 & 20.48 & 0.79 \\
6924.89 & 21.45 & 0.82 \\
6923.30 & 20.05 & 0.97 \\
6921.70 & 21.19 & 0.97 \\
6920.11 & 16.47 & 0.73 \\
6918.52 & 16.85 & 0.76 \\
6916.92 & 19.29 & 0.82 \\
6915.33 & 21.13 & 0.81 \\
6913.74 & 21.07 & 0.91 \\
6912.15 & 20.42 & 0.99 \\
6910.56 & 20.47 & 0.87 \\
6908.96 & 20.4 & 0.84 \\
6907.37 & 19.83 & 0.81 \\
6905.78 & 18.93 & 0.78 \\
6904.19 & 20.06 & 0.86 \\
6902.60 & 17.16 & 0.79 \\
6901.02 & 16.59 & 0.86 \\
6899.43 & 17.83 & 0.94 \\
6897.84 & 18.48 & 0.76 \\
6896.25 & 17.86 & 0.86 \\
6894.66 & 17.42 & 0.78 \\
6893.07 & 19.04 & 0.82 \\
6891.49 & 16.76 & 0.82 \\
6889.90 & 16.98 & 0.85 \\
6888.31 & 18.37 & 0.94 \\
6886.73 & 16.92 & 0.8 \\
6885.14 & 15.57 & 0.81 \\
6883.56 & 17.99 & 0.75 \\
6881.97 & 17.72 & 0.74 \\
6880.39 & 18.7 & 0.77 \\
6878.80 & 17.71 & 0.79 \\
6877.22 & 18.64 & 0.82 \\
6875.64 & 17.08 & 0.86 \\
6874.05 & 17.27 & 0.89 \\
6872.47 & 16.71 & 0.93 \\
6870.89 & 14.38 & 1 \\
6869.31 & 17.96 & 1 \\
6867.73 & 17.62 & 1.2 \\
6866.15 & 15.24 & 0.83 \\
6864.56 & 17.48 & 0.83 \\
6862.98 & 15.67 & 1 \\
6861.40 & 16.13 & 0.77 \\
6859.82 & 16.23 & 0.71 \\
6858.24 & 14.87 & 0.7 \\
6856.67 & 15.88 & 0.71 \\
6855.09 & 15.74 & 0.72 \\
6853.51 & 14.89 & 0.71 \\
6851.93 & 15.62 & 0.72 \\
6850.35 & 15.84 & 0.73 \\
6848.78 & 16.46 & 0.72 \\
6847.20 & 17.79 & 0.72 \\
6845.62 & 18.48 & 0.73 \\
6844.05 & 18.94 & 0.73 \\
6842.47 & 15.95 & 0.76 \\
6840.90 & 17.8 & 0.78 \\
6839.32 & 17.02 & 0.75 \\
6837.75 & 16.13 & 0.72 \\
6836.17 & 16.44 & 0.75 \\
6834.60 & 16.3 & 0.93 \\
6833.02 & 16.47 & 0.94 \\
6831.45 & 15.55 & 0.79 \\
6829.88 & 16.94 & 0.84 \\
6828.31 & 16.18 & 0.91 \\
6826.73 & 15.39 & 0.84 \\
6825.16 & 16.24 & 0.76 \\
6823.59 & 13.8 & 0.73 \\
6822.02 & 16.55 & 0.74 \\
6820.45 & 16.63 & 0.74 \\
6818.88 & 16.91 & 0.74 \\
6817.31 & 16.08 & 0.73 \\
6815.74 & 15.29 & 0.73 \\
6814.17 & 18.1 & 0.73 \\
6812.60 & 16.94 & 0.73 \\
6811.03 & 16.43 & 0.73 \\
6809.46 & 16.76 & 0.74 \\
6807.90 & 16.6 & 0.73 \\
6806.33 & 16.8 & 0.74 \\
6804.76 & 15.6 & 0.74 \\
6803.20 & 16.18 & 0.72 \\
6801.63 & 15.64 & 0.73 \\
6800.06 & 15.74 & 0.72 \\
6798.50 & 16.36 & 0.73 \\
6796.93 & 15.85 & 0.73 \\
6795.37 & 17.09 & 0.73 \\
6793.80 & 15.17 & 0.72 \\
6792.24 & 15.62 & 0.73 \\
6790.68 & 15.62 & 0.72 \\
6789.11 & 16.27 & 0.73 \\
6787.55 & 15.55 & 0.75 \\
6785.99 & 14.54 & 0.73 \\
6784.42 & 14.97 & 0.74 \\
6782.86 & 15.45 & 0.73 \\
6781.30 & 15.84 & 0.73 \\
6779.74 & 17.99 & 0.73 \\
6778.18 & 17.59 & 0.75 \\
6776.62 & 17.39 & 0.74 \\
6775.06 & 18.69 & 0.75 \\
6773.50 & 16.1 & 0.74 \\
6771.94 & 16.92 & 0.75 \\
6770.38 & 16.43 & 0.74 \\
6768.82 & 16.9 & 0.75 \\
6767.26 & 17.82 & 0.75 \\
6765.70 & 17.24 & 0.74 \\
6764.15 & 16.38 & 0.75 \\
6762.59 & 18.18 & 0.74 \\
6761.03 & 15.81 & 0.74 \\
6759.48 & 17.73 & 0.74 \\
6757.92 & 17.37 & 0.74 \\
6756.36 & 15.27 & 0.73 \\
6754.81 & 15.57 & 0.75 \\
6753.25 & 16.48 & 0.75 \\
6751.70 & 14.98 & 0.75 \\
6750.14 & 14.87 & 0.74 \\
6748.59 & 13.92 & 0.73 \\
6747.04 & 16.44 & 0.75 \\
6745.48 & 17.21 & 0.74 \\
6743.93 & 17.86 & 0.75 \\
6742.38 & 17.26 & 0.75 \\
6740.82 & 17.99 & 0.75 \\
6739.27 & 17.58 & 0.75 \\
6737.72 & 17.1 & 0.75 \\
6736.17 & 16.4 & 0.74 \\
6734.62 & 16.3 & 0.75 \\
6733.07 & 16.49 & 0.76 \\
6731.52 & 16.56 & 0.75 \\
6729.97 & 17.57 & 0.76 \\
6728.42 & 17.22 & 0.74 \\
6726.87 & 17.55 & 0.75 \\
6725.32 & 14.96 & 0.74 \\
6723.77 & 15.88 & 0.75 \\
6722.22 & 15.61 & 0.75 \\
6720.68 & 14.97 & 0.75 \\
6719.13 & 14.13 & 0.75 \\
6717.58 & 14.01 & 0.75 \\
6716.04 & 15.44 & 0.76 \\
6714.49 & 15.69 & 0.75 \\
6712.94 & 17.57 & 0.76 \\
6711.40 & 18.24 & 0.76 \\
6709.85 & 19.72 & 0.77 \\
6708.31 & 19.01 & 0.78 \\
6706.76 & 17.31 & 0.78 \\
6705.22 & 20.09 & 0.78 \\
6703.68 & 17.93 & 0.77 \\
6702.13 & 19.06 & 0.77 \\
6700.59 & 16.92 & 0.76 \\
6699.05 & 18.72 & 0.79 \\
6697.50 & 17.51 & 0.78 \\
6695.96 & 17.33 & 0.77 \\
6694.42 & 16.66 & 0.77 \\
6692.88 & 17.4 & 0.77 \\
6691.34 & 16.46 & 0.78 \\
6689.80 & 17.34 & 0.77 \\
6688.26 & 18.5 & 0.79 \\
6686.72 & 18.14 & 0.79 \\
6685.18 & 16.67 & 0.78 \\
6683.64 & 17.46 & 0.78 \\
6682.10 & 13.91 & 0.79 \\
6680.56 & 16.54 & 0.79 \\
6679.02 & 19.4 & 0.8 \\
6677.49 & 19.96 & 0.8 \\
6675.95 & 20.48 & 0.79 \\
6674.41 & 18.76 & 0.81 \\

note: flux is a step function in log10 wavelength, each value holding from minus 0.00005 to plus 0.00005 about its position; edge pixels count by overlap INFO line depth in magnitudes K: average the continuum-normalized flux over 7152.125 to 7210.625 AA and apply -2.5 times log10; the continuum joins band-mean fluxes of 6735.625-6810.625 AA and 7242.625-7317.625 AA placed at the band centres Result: 0.30 mag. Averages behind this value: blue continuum 16.4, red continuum 32.4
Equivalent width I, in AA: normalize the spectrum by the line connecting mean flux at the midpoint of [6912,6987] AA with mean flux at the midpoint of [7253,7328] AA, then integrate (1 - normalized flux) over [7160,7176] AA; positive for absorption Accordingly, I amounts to 4.8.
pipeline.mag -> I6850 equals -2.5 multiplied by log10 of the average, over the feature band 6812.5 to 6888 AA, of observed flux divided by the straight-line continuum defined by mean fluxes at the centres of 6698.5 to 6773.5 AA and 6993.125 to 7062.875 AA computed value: 0.30 mag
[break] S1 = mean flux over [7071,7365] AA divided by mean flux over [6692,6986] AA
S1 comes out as 1.49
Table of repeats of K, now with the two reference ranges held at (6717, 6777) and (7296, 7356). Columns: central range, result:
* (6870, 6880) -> 0.22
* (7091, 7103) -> 0.36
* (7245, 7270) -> 0.13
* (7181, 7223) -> 0.33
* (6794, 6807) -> 0.14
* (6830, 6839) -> 0.20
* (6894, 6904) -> 0.22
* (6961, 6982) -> -0.05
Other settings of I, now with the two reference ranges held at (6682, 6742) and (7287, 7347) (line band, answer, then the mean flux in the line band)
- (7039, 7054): -4.21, 35.1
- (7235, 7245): 1.85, 27.2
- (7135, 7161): 9.75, 19.1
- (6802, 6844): 8.38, 16.4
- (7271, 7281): 0.67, 32.2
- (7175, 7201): 6.88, 23.4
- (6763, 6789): 3.27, 16.6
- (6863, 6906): 9.49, 17.4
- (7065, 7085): 1.10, 26.7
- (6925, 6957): 1.24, 23.2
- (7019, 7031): -1.38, 29.8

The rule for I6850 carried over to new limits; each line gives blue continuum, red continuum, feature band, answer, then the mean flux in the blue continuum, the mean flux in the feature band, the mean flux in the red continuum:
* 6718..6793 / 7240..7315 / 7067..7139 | 0.20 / 16.4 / 22.3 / 32.1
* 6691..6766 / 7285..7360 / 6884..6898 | 0.26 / 16.8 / 17.5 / 36.1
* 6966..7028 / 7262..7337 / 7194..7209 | 0.36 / 27.1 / 23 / 34.2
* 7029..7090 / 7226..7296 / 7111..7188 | 0.38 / 28.8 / 20.7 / 30.2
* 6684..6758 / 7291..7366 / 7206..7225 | 0.34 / 16.9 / 24.1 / 36.6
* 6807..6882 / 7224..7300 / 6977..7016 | -0.25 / 16.6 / 27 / 30.3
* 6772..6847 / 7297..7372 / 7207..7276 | 0.20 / 16.4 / 27.8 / 37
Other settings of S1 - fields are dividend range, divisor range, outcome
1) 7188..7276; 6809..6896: 1.61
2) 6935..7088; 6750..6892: 1.66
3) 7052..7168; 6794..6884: 1.33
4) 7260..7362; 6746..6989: 1.86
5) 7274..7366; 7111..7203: 1.69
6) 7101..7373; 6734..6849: 1.71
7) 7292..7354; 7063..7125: 1.52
